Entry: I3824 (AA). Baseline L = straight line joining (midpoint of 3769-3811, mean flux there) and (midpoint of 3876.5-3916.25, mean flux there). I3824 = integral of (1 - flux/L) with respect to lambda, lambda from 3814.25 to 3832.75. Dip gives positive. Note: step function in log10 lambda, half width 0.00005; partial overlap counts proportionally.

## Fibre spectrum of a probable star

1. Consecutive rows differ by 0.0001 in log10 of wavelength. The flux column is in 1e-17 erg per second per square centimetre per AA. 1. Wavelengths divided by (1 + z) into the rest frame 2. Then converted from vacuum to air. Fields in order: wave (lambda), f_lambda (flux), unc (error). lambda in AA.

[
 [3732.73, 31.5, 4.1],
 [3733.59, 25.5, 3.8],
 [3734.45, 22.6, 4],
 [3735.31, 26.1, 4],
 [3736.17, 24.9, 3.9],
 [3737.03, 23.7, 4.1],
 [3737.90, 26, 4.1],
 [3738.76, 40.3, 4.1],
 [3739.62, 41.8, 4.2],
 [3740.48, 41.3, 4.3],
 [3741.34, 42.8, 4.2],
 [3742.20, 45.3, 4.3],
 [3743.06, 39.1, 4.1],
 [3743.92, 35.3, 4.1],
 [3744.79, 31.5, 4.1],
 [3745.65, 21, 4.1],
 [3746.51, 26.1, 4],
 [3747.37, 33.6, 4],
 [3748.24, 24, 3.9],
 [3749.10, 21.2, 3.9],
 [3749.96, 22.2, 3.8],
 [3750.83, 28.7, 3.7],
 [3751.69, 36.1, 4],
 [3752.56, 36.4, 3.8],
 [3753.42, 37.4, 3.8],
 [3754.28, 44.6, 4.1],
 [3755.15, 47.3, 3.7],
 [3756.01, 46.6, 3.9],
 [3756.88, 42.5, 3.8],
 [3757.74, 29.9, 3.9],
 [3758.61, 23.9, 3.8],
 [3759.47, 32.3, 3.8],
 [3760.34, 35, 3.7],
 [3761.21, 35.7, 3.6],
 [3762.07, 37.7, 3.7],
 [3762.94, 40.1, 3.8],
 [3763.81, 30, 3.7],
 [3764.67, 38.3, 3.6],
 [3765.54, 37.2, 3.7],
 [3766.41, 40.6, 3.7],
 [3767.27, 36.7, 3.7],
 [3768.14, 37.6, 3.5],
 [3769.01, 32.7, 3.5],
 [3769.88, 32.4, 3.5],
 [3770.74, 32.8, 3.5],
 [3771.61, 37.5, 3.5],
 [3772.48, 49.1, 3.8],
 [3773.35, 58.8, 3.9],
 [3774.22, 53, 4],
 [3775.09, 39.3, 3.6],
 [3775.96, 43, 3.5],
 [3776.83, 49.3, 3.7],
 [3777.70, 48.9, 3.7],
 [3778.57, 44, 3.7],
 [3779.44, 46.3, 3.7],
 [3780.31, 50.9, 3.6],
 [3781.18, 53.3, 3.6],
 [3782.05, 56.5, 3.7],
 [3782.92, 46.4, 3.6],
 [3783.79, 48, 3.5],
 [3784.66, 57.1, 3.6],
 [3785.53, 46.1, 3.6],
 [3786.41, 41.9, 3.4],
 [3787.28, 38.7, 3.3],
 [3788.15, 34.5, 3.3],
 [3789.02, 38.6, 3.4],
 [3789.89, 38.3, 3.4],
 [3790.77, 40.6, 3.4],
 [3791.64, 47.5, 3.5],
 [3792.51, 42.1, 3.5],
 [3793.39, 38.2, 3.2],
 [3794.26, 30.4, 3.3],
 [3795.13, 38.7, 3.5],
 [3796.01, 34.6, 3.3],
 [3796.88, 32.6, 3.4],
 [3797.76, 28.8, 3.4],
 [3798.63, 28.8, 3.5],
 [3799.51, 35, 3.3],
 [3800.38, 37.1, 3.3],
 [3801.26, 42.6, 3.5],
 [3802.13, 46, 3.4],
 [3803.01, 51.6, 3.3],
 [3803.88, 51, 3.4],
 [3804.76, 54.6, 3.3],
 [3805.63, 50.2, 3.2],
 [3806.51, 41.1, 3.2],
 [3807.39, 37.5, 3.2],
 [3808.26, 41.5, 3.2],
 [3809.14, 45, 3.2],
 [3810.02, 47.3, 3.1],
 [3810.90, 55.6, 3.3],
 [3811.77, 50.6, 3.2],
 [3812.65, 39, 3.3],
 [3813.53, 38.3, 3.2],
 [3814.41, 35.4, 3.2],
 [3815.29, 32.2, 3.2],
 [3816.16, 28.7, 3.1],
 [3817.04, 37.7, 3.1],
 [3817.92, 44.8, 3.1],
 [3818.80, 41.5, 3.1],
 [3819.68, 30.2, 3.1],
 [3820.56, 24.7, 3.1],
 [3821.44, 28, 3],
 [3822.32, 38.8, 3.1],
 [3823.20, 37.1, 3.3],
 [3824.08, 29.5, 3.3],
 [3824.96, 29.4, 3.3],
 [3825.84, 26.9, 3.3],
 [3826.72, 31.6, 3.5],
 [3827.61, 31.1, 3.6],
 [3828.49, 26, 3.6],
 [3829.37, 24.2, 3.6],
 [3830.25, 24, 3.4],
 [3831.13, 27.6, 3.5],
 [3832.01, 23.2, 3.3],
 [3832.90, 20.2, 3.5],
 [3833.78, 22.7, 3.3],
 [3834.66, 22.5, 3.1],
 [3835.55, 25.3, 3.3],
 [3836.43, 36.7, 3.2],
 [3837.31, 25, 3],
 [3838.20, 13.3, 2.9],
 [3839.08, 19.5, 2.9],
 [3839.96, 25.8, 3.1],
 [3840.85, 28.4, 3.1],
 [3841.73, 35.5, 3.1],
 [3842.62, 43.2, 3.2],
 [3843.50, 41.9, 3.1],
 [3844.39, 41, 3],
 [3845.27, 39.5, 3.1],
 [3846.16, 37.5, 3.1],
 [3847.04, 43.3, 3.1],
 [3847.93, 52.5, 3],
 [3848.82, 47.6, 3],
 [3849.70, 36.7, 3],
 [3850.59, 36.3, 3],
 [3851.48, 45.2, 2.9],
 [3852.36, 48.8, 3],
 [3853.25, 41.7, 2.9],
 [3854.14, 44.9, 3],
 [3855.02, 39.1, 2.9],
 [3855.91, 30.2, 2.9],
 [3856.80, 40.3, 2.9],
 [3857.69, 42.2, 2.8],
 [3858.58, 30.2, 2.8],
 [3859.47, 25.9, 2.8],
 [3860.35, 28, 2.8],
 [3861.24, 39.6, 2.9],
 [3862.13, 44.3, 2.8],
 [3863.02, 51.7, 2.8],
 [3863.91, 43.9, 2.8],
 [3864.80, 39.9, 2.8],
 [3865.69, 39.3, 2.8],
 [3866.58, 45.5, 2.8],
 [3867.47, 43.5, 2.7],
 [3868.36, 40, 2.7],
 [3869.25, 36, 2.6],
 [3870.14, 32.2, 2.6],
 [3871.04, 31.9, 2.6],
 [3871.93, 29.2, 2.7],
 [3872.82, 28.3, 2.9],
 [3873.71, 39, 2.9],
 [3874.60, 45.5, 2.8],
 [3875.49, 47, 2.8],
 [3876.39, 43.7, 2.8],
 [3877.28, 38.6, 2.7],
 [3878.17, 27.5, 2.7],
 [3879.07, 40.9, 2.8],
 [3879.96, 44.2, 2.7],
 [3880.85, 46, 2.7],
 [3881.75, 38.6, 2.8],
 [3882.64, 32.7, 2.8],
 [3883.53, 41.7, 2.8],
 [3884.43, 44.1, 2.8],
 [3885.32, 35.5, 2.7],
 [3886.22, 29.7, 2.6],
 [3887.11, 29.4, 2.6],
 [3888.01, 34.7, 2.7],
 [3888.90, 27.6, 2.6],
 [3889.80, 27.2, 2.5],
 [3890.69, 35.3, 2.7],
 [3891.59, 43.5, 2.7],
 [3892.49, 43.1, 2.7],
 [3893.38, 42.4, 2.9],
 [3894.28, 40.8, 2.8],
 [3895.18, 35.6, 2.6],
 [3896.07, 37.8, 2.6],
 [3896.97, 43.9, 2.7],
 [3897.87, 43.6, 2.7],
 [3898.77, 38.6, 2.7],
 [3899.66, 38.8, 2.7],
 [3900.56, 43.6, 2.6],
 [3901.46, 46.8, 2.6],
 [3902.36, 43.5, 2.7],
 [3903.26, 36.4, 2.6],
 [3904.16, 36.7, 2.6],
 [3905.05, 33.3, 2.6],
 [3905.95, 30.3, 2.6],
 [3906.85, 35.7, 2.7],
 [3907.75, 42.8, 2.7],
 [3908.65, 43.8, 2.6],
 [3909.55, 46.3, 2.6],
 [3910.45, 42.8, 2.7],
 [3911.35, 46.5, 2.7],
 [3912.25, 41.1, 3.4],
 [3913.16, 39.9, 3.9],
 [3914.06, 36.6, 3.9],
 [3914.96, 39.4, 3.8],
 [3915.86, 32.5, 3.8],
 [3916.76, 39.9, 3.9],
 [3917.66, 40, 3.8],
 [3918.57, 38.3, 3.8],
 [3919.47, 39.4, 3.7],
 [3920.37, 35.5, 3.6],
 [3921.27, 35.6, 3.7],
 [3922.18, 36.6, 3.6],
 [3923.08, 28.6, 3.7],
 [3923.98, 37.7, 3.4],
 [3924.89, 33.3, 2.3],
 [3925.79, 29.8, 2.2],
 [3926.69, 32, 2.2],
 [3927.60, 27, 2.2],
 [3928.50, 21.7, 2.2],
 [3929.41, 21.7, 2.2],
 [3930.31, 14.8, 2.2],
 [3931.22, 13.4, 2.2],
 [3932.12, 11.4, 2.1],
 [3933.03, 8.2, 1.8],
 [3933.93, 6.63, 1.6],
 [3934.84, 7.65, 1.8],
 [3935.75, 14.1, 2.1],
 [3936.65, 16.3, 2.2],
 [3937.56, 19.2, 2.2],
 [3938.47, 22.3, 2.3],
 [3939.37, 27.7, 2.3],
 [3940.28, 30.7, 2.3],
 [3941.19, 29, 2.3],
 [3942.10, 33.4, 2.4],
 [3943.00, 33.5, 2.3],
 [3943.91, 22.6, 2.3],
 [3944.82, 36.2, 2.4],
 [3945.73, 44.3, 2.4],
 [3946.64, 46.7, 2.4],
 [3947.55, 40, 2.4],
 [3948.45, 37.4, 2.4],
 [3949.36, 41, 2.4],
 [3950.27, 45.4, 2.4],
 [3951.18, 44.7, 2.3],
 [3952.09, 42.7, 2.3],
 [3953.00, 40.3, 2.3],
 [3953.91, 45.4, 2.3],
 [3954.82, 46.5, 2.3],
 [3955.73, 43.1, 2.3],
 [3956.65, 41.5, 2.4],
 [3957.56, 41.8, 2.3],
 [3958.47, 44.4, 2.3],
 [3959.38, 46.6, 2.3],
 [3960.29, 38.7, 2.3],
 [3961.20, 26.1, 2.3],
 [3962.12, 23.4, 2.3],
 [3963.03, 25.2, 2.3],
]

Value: 4.85 AA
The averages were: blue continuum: 43.2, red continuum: 38.7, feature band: 30.8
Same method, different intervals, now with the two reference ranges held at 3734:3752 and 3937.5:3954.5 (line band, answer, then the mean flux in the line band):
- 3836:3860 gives -2.0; 36.7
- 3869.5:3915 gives -4.5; 38.5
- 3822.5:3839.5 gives 3.6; 26.3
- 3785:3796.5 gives -2.5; 39.4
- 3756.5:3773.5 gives -2.7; 36.7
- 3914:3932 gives 2.3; 31.2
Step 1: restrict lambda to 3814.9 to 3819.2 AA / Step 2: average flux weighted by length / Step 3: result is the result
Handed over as 37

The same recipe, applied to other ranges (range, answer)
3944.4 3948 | 41.9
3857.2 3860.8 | 31.7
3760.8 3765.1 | 36.4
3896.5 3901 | 41.7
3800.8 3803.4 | 46.5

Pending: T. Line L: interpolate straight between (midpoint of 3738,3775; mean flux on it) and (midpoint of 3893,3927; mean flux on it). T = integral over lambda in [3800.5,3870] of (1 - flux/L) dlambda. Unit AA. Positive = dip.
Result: 1.3 AA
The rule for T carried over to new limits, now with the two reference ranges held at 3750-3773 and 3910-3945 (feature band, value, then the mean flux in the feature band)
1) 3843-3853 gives -3.1 AA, 42.7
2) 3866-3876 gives -2.1 AA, 38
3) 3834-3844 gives 1.3 AA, 28.8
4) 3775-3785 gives -3.6 AA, 48.8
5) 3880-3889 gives -1.7 AA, 36.7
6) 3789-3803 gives -1.1 AA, 37.9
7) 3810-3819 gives -1.7 AA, 40.7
